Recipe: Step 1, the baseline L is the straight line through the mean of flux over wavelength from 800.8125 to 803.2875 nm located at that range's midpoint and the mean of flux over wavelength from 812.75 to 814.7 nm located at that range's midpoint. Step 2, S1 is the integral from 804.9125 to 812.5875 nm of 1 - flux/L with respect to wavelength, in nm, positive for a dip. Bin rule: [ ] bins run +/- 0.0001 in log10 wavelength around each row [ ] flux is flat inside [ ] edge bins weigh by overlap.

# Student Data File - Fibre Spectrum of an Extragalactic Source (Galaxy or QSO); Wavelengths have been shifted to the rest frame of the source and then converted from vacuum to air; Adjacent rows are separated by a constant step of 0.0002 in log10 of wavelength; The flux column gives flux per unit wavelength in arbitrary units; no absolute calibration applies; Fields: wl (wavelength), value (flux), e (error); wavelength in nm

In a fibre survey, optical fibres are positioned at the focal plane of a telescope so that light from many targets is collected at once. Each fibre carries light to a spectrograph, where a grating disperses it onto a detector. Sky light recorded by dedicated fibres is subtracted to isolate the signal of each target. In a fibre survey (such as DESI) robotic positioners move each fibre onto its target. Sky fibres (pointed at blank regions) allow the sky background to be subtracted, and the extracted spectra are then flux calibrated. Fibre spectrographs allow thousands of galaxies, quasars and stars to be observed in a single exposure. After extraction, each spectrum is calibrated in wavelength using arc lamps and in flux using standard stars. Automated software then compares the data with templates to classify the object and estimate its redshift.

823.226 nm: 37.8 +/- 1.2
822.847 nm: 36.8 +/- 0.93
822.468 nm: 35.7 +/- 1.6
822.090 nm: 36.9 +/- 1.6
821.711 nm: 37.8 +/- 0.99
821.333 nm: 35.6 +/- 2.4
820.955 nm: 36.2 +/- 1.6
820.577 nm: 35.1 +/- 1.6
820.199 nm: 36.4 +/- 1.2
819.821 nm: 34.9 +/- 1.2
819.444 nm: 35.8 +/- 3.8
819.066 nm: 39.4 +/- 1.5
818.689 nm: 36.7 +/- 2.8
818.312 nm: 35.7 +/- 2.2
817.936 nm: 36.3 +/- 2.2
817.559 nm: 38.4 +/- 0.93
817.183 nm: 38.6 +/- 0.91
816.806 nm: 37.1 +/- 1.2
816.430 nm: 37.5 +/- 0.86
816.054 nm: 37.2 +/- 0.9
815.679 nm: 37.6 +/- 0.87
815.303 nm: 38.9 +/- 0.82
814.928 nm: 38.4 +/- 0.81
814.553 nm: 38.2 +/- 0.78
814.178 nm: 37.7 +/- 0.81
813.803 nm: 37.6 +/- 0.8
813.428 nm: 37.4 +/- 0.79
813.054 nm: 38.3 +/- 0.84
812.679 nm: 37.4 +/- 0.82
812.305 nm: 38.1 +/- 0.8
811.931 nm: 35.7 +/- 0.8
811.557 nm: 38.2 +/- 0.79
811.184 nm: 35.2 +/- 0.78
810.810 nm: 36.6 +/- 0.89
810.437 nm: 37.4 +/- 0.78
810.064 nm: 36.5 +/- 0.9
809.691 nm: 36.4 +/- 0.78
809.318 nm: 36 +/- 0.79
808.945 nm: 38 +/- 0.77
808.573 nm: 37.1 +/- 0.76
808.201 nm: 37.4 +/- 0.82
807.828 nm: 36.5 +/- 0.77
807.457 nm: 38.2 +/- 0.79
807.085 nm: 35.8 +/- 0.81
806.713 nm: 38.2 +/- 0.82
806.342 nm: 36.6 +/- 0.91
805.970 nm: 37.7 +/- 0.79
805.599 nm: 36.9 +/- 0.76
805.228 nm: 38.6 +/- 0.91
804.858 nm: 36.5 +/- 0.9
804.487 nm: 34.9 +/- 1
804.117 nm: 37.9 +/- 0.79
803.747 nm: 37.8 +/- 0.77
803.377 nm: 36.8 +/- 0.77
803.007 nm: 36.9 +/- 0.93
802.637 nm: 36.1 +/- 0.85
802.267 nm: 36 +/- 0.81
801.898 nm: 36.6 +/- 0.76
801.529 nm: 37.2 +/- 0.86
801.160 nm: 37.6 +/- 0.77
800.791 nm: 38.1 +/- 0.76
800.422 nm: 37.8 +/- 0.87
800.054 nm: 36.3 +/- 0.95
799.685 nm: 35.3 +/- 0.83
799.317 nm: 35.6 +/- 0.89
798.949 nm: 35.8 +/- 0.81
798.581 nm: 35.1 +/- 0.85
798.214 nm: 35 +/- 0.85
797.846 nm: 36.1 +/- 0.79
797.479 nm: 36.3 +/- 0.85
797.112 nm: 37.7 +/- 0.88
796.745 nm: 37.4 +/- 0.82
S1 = 0.07 nm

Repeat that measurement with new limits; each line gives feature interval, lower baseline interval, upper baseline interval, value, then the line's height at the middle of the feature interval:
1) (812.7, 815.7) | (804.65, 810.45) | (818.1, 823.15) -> -0.10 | 36.8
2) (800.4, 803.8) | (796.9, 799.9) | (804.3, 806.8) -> -0.05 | 36.5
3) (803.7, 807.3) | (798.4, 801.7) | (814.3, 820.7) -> -0.03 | 36.7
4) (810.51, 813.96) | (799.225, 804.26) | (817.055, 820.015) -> -0.02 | 36.9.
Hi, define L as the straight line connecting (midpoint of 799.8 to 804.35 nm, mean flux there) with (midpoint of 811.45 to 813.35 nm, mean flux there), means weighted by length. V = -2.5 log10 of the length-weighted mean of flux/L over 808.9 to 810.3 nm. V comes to 0.02 mag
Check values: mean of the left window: 37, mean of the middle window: 36.6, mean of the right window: 37.5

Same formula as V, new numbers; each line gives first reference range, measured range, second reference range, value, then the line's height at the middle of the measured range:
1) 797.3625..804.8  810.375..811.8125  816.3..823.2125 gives -0.004 mag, 36.6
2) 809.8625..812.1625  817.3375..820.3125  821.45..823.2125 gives 0.002 mag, 36.8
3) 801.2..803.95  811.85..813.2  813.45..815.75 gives 0.010 mag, 37.8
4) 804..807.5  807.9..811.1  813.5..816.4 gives 0.016 mag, 37.4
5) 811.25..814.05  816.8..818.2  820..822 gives -0.024 mag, 36.7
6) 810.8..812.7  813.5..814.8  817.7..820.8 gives -0.033 mag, 36.7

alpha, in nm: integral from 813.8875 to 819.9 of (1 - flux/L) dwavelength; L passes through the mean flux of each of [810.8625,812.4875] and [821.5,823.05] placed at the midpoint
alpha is -0.11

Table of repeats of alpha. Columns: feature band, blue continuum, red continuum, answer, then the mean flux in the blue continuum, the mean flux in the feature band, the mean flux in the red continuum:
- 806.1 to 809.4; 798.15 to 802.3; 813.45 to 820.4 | -0.026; 36.4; 37.1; 37.3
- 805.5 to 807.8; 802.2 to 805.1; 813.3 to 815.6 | -0.009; 36.7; 37.2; 38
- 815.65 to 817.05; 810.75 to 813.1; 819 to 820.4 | -0.028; 37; 37.4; 36.3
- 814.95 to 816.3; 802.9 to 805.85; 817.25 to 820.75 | -0.045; 37.1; 38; 36.6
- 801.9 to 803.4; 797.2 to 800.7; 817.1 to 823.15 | -0.012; 36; 36.4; 36.6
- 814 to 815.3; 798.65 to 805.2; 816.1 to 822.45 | -0.053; 36.7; 38.2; 36.8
